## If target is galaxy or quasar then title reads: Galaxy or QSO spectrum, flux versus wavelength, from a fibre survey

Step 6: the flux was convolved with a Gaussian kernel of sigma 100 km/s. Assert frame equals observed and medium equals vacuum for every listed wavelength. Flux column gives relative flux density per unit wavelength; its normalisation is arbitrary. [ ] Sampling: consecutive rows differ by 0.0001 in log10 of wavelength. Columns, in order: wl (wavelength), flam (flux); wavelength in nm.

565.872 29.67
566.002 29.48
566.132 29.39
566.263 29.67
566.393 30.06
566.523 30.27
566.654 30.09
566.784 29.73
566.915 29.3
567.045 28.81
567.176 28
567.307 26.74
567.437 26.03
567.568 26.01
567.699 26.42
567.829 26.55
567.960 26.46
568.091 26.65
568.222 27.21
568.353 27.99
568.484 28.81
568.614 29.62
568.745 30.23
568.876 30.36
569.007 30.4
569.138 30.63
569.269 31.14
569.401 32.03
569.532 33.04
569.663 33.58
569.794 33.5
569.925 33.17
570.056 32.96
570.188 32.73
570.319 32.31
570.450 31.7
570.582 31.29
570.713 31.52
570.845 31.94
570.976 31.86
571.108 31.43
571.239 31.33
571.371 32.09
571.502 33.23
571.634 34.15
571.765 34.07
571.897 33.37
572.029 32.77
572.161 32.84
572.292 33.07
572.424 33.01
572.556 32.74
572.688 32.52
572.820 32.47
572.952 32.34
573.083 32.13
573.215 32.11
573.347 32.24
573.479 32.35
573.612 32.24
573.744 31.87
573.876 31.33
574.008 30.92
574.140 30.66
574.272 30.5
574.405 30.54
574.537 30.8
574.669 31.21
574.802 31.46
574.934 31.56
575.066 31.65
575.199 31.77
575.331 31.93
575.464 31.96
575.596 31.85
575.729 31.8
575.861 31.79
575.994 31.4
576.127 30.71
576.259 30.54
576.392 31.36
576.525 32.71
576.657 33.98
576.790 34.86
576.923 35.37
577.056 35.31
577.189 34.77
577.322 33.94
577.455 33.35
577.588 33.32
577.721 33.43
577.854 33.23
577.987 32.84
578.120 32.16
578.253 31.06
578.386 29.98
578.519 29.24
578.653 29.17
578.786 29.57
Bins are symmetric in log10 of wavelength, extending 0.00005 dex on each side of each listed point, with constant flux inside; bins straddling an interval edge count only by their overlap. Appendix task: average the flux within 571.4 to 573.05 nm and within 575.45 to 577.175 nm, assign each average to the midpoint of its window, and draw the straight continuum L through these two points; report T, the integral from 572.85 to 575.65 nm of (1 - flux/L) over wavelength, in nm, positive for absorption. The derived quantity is 0.11 nm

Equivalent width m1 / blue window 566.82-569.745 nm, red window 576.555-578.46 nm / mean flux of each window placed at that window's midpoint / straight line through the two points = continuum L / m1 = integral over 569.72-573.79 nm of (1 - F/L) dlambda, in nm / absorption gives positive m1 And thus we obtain -0.25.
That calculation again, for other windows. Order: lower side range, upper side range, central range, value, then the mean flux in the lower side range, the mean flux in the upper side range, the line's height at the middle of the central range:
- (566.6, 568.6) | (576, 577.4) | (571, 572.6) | -0.13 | 27.7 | 33.3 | 30.3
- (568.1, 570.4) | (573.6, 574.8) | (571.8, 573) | -0.07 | 31.1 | 31.1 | 31.1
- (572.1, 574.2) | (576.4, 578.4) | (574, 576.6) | 0.11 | 32.2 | 33.4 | 32.8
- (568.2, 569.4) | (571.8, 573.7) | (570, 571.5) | -0.04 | 29.8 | 32.6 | 31.2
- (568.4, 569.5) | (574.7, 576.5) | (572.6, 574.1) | -0.04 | 30.4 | 31.5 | 31.2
